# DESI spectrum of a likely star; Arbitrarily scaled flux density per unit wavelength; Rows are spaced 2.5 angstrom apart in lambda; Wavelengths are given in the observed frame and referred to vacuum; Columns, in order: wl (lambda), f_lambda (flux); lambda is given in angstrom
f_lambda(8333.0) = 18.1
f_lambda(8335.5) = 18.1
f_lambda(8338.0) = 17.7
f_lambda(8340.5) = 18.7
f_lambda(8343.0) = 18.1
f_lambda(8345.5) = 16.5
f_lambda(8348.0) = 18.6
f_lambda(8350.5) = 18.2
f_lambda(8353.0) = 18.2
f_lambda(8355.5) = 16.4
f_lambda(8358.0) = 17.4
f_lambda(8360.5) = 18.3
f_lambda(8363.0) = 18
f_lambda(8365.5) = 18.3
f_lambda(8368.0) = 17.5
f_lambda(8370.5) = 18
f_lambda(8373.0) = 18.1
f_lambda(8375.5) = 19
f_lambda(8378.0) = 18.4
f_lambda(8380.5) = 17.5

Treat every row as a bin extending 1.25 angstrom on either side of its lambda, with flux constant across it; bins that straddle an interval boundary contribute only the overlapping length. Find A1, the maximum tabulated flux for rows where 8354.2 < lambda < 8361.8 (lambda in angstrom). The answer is 18.3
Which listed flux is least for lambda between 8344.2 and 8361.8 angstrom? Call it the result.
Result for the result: 16.4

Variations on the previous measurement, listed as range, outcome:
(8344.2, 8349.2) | 16.5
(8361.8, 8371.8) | 17.5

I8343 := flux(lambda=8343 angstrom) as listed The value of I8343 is 18.1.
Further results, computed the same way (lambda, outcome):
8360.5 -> 18.3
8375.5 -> 19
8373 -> 18.1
